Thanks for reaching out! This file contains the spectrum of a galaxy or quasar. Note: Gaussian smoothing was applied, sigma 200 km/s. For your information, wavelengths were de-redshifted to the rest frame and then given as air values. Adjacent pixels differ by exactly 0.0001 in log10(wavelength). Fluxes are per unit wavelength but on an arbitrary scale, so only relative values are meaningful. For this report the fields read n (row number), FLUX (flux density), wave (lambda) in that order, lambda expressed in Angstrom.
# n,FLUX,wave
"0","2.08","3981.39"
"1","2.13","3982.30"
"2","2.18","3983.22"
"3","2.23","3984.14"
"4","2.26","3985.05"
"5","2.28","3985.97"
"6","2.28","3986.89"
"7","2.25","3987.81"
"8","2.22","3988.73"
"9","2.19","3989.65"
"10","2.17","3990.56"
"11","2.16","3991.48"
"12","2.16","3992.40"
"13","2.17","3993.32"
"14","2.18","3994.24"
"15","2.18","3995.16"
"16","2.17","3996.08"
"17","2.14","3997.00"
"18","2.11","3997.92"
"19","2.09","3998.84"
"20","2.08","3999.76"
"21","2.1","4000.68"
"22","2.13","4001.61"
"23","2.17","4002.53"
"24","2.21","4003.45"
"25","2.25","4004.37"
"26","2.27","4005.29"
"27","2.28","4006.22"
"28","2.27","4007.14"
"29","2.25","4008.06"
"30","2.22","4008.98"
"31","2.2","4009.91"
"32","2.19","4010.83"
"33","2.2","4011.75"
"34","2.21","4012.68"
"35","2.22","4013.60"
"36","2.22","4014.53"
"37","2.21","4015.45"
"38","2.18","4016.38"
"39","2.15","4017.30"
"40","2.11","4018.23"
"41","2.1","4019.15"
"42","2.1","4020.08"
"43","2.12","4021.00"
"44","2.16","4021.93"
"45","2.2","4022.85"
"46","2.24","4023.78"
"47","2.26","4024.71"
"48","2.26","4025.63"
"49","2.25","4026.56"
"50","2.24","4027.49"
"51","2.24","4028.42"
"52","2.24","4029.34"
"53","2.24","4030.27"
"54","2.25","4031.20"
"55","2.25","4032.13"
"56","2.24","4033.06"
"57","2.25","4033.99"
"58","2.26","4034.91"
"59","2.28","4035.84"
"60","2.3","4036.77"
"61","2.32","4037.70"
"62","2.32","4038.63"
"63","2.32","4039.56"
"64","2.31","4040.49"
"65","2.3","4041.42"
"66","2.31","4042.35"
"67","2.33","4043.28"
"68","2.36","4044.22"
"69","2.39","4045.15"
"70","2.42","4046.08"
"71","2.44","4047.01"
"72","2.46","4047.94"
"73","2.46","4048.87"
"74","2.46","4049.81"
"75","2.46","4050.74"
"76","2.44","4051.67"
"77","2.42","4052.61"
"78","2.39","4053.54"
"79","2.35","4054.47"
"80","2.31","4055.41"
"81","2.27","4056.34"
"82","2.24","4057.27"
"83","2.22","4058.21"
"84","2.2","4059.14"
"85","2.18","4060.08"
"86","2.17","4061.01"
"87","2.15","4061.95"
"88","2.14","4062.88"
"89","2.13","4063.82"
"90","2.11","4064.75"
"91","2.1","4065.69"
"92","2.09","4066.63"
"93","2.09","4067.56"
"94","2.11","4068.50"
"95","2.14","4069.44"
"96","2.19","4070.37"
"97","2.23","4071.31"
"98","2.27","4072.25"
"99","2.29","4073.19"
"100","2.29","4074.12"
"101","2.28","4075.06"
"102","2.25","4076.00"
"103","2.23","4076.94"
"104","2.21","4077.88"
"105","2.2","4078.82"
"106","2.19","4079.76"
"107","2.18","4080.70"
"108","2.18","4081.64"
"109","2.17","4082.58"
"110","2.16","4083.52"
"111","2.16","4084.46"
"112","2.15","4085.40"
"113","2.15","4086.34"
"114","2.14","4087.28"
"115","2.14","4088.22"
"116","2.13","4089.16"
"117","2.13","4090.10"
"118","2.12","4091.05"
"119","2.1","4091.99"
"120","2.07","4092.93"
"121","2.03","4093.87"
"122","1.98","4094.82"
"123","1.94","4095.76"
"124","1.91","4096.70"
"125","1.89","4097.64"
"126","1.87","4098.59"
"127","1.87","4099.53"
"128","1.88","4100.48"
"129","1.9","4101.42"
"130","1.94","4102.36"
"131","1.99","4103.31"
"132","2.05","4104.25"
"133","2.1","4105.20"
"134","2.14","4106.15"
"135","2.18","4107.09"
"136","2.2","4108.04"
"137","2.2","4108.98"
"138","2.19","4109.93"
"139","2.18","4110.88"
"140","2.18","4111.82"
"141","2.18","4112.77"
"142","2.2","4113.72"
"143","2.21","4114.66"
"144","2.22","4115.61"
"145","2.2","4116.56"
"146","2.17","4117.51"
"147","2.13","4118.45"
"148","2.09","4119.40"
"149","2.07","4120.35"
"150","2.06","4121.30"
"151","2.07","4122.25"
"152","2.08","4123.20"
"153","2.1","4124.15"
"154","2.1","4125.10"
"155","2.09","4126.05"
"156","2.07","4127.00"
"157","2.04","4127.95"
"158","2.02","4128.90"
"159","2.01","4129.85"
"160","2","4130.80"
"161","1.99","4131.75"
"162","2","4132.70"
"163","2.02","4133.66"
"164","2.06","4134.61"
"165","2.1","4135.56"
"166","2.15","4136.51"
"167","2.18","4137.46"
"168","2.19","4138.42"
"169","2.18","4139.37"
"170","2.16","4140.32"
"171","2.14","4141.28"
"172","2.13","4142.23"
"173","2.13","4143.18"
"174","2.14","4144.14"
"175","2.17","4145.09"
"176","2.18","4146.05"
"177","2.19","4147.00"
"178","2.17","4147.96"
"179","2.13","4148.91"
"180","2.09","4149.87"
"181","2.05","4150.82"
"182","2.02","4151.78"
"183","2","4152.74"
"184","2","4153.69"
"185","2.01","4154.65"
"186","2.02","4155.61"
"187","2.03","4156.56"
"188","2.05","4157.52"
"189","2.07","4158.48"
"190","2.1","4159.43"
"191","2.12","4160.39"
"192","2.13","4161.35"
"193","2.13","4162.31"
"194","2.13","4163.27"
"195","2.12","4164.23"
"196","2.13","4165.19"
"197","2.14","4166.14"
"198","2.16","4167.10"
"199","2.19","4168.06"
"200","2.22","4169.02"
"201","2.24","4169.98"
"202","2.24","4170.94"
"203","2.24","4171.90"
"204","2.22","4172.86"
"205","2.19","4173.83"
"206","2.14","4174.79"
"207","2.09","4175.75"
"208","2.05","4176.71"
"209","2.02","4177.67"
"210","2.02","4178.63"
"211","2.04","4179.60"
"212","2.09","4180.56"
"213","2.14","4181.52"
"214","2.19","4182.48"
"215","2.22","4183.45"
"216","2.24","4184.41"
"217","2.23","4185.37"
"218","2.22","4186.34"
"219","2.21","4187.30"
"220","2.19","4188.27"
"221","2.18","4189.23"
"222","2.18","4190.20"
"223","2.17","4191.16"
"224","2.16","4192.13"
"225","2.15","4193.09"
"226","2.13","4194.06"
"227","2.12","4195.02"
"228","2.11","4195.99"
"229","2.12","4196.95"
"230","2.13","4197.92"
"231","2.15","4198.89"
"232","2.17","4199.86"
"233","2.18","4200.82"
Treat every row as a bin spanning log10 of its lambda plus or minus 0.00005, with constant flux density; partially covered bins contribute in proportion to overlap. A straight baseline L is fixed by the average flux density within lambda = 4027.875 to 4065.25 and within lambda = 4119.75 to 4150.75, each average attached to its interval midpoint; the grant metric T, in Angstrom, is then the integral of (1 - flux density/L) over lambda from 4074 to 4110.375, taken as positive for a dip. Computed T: 1.64 Angstrom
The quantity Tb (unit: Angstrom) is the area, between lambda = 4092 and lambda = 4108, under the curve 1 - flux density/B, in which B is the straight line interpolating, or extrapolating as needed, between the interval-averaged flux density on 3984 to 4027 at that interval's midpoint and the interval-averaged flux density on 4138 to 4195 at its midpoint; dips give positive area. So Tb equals 1.23 Angstrom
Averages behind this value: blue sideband 2.19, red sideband 2.14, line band 1.99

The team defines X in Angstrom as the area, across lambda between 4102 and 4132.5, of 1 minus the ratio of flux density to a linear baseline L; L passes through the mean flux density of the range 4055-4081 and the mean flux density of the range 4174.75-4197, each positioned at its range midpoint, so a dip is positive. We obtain 0.9 Angstrom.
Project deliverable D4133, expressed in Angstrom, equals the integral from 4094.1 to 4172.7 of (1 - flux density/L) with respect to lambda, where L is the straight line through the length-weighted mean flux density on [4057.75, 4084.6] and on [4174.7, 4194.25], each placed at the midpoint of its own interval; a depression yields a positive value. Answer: 2.5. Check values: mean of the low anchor 2.18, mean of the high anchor 2.15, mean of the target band 2.09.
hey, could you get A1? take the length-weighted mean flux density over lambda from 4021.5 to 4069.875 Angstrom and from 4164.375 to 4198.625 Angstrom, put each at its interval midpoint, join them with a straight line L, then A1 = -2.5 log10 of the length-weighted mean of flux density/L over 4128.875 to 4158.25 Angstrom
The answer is 0.05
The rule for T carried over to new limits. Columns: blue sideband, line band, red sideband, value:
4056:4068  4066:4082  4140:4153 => -0.3 Angstrom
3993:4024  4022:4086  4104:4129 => -2.9 Angstrom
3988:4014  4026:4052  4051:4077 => -1.4 Angstrom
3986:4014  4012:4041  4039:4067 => 0.2 Angstrom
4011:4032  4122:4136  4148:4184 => 0.6 Angstrom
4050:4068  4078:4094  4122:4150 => 0.3 Angstrom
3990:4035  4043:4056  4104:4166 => -1.4 Angstrom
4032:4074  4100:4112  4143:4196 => 0.7 Angstrom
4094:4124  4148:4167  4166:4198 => 0.4 Angstrom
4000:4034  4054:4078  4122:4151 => -0.4 Angstrom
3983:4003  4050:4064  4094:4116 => -1.1 Angstrom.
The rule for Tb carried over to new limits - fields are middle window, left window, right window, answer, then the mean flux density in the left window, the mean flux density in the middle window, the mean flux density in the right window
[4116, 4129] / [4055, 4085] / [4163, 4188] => 0.5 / 2.19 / 2.09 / 2.16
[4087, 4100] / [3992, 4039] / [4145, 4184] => 0.8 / 2.2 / 2.02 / 2.12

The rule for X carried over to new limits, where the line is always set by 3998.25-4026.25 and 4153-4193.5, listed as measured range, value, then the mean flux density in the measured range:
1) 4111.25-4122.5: 0.0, 2.15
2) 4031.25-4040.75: -0.4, 2.28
